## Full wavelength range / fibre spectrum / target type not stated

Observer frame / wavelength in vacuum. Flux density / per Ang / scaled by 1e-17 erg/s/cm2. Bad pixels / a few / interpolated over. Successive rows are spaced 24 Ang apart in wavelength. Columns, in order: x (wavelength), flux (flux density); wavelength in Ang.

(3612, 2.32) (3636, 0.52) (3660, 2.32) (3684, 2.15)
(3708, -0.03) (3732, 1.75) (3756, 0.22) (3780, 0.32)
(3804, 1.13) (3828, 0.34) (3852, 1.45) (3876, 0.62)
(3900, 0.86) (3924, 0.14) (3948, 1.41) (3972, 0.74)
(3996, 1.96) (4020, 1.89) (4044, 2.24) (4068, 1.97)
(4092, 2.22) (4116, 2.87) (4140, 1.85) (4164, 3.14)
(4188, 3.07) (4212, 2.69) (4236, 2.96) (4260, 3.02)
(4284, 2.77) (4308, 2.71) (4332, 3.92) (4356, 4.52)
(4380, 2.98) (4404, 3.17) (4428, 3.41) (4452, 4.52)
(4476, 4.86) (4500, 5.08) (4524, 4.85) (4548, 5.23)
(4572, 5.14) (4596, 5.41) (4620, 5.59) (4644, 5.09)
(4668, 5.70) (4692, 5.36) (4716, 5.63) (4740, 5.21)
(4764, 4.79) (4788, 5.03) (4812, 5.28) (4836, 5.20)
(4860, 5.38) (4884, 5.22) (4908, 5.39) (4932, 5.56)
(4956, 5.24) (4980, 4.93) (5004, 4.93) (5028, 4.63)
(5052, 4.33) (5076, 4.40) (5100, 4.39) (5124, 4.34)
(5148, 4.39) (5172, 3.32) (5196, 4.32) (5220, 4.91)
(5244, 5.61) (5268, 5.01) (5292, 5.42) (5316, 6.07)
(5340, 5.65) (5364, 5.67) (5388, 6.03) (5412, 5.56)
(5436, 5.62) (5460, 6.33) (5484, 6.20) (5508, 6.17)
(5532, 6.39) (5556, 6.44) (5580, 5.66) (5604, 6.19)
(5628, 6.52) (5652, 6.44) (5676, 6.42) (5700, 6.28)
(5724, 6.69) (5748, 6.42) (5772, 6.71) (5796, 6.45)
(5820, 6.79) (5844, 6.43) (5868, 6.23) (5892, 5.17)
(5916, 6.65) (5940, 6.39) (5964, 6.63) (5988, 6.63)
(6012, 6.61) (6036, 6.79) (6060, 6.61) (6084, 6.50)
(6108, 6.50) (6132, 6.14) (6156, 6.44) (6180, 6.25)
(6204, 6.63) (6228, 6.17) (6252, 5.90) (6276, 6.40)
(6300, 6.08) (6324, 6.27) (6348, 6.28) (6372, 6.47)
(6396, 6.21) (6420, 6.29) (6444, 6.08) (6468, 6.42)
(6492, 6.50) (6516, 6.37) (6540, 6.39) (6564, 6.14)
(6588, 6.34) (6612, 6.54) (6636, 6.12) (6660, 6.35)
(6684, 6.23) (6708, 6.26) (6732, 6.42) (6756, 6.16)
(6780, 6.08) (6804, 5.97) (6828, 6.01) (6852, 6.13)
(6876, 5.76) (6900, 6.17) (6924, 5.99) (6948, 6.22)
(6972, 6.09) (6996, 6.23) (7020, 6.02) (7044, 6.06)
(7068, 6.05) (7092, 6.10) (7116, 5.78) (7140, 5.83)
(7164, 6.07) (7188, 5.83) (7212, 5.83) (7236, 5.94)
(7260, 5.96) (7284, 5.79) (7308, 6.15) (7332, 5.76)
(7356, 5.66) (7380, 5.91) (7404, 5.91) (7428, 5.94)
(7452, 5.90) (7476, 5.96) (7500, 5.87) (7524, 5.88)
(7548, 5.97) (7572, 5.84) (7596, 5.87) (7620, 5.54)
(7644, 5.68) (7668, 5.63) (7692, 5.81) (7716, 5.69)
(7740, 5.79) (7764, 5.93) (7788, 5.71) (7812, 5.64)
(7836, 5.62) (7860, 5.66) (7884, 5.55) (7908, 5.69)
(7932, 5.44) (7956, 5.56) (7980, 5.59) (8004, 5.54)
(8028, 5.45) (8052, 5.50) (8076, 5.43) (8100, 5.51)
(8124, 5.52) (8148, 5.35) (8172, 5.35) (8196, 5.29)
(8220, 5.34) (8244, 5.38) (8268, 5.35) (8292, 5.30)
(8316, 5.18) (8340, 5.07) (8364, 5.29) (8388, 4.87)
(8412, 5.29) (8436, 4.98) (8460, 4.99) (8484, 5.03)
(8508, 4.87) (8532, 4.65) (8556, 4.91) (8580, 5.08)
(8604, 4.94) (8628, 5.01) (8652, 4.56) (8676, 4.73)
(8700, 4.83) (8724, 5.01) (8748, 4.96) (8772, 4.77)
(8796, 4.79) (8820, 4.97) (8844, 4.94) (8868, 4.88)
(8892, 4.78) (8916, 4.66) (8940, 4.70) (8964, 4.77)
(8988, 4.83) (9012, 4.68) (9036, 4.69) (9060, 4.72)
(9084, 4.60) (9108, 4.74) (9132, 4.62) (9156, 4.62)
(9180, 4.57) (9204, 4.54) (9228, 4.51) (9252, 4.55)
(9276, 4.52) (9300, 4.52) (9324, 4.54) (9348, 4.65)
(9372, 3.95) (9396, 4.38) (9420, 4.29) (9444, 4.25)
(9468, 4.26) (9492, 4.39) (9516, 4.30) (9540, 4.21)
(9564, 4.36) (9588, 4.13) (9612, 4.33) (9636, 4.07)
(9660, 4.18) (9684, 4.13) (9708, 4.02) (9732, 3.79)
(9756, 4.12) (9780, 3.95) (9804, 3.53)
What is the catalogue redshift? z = 0.000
